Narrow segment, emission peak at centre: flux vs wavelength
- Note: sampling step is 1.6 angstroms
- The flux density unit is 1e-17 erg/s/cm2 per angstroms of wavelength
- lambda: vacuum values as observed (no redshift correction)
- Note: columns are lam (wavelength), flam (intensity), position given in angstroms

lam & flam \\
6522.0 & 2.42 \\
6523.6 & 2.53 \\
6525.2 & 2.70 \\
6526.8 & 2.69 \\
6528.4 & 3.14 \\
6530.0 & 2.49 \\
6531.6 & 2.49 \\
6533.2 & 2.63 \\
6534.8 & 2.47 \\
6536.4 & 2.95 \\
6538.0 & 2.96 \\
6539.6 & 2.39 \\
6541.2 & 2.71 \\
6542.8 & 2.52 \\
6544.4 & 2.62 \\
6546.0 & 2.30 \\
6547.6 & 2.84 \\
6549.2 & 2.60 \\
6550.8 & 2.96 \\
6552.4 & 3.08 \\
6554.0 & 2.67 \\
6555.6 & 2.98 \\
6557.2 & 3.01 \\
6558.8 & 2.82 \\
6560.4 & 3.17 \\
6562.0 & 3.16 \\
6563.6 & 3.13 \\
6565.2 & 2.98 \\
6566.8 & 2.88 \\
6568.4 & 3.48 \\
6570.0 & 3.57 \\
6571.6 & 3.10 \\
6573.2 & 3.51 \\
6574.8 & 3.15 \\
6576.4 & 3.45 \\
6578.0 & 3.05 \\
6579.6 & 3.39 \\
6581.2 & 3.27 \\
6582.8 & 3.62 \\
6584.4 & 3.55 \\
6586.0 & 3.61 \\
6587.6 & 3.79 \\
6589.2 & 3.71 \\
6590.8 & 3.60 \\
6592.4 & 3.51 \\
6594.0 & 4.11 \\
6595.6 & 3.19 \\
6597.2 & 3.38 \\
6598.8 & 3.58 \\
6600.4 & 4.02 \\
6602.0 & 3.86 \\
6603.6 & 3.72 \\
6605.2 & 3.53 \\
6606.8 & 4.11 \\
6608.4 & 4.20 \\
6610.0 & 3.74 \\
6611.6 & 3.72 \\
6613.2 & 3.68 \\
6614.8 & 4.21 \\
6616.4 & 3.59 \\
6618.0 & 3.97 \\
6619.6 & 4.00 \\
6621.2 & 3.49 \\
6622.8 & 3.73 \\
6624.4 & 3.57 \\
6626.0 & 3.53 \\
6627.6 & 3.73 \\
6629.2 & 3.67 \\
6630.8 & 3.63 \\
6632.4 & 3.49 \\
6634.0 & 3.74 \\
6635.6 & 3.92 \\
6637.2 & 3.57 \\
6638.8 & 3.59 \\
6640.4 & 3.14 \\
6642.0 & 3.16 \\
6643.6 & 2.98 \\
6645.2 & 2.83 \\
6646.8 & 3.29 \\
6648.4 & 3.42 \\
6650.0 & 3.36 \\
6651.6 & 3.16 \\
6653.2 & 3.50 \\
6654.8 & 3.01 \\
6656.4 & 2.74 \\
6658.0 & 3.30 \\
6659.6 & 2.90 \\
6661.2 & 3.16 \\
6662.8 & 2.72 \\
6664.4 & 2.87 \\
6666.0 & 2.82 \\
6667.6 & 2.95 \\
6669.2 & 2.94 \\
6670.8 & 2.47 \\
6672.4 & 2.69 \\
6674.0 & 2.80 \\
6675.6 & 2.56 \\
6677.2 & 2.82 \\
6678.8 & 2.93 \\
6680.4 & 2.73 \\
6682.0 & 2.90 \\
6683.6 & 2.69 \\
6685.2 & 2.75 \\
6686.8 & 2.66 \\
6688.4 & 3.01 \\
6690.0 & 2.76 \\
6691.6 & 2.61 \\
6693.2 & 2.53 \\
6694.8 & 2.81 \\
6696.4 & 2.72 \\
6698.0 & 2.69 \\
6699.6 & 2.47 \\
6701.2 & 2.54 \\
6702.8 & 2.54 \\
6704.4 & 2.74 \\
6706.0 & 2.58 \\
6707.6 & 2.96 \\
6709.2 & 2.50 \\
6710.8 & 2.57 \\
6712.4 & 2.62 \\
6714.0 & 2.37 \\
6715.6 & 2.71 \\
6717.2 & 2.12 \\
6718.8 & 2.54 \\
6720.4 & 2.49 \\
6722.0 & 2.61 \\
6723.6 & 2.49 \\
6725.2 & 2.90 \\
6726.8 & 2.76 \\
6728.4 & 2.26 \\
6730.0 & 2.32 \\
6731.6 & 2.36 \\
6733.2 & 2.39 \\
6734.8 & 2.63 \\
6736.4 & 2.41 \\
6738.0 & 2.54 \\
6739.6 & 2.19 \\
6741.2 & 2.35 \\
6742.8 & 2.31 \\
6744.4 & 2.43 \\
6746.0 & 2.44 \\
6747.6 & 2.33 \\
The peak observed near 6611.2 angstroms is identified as Mg II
